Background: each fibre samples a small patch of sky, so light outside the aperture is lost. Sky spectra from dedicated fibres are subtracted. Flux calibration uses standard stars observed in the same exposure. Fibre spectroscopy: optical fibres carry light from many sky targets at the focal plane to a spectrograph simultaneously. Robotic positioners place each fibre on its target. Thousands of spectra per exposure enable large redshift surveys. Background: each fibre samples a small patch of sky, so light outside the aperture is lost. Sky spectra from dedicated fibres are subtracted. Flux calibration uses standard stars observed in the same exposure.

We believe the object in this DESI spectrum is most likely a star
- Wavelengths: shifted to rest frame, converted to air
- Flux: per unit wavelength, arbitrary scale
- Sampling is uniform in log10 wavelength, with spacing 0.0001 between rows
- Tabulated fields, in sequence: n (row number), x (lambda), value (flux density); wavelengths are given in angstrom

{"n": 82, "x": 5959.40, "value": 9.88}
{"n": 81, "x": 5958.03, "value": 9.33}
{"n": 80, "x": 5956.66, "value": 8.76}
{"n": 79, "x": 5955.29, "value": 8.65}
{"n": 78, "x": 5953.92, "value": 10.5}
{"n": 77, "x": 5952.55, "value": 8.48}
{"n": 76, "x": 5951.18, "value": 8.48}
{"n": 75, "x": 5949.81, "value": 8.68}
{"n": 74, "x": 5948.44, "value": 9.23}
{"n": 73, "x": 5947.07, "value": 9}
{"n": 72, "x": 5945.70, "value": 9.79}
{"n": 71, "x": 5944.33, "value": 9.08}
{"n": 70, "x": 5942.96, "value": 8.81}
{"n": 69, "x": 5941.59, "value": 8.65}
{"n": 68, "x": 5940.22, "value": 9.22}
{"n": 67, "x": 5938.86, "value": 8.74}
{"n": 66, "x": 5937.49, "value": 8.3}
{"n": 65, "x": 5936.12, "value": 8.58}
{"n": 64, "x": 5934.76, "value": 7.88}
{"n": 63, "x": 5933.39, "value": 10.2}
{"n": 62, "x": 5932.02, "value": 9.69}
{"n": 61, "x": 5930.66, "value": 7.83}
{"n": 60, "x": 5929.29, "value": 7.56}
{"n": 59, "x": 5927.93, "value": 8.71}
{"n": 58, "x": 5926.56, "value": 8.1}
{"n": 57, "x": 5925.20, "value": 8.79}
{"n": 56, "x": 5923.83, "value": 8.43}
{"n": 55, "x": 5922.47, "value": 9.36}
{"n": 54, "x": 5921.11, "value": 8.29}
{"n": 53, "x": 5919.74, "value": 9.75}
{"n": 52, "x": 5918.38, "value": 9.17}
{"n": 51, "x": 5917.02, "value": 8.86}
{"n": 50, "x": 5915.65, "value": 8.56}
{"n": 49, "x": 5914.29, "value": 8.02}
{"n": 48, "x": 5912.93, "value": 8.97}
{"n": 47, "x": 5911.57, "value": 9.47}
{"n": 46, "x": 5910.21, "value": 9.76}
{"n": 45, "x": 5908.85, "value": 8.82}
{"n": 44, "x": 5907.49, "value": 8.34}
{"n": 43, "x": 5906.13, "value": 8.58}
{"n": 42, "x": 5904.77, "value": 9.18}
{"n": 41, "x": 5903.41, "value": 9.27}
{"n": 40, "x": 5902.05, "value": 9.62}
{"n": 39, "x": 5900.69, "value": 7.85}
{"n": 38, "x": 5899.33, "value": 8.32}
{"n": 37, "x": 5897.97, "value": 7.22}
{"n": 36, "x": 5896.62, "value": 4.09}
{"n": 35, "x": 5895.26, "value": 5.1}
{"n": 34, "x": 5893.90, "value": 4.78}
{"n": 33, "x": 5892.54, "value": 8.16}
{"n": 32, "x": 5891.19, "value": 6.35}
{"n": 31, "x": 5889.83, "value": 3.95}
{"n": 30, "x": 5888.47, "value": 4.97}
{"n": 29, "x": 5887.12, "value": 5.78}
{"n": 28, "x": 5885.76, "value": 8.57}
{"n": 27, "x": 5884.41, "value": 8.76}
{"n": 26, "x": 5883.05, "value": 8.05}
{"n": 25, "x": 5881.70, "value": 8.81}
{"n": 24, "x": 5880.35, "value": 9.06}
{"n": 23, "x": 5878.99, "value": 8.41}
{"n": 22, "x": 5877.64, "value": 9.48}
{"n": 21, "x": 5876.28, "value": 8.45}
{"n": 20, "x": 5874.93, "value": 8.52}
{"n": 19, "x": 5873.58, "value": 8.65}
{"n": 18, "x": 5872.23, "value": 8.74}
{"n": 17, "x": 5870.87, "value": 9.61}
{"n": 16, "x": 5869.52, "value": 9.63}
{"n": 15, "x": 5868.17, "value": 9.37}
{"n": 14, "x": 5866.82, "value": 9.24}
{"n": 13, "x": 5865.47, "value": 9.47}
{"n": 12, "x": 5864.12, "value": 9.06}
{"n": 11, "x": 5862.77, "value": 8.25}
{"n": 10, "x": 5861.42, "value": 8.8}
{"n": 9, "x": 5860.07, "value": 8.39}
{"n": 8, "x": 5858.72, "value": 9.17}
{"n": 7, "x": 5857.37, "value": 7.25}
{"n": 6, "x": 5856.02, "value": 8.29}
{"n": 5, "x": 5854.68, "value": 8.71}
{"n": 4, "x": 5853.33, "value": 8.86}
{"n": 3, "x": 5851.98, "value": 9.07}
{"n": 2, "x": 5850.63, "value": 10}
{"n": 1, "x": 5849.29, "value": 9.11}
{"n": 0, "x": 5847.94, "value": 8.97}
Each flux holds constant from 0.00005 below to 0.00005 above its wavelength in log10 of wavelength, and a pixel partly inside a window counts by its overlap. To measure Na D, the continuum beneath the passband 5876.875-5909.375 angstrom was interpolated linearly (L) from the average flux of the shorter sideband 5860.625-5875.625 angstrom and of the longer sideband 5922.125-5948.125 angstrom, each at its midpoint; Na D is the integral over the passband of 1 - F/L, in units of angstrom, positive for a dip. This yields 5.0 angstrom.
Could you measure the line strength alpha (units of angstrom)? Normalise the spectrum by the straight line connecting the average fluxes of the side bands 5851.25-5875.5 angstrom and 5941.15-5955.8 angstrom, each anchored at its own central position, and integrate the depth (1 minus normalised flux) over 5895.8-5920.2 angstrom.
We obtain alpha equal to 1.2 angstrom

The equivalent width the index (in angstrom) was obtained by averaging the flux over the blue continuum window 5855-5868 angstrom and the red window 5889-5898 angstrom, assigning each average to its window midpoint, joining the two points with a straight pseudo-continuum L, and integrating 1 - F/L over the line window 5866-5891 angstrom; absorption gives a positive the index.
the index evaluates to -4.0 angstrom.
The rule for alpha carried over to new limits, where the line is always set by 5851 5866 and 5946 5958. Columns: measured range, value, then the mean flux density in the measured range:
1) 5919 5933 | 0.38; 8.69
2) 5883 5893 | 2.36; 6.72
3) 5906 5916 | 0.04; 8.84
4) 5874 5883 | 0.02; 8.74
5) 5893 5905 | 2.20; 7.21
